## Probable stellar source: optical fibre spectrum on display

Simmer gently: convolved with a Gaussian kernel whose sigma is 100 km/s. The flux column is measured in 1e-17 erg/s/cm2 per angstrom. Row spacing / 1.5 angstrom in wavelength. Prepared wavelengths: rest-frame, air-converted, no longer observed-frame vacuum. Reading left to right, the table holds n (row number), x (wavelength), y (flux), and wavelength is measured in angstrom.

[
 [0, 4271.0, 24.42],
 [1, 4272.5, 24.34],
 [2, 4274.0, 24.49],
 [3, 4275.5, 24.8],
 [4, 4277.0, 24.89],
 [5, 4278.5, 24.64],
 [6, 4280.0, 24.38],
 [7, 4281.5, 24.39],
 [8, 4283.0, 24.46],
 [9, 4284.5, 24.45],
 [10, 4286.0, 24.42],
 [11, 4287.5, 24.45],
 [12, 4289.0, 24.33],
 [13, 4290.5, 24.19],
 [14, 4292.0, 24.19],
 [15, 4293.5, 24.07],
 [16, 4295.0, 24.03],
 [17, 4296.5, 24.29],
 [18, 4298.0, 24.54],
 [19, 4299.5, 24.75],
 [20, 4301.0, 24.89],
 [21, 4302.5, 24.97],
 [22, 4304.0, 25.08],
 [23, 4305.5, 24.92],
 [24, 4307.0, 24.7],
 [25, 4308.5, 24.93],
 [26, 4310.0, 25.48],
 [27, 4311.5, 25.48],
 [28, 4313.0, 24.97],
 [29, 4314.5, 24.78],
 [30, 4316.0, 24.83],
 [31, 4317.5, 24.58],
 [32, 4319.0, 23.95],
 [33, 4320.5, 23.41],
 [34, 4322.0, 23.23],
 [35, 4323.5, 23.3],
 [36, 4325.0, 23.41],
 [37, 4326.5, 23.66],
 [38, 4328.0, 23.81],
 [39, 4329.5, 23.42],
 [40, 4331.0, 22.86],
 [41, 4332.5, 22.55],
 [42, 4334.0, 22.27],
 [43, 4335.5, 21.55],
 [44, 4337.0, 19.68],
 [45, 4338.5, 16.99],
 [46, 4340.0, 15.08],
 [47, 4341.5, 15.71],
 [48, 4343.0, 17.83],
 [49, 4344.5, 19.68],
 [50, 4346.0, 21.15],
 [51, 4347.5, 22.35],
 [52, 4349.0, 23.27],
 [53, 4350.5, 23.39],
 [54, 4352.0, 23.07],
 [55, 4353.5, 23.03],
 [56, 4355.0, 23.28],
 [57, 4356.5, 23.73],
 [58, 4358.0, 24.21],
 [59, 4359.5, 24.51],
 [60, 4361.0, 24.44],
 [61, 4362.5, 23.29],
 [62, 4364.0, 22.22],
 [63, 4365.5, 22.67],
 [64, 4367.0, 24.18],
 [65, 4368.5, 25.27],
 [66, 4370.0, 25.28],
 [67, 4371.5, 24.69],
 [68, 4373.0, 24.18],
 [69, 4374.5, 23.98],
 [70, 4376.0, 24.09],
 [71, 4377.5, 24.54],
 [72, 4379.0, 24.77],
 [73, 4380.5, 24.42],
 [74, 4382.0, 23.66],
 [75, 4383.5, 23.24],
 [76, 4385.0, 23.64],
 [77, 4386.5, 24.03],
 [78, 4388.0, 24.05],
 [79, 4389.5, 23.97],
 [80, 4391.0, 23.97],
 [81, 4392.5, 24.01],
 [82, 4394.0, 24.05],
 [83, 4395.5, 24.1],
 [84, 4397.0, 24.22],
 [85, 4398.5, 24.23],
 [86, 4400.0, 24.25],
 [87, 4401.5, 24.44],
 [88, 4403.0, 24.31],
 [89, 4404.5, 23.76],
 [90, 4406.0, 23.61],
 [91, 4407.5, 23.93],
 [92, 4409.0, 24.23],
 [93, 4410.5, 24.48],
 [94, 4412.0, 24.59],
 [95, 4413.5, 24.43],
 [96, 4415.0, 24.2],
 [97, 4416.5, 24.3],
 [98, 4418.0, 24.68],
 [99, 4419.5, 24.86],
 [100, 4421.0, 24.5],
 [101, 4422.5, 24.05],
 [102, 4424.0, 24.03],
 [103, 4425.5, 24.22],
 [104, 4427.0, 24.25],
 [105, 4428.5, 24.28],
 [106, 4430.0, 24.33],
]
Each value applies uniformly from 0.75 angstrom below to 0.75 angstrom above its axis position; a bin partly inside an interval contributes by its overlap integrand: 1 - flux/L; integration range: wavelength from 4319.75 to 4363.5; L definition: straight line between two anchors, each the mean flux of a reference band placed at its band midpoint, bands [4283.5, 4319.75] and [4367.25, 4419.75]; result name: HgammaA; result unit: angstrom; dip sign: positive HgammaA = 4.4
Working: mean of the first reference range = 24.6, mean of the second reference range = 24.2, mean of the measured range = 22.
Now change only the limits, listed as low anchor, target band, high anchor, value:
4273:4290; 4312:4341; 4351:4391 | 2.06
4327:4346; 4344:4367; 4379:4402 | -1.57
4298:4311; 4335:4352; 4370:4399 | 3.27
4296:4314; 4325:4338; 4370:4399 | 1.18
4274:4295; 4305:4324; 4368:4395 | -0.12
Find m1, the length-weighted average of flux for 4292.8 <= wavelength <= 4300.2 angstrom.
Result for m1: 24.3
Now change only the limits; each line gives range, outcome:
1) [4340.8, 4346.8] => 18.6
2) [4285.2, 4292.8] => 24.3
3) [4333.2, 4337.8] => 21.1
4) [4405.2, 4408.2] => 23.8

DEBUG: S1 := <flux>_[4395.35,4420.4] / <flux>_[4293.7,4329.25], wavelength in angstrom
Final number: 0.99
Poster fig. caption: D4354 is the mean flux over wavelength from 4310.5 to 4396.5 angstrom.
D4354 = 23.1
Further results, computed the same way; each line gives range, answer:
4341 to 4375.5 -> 22.9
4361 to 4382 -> 24.1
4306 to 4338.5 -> 23.5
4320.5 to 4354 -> 21.5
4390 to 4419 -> 24.2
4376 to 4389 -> 24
